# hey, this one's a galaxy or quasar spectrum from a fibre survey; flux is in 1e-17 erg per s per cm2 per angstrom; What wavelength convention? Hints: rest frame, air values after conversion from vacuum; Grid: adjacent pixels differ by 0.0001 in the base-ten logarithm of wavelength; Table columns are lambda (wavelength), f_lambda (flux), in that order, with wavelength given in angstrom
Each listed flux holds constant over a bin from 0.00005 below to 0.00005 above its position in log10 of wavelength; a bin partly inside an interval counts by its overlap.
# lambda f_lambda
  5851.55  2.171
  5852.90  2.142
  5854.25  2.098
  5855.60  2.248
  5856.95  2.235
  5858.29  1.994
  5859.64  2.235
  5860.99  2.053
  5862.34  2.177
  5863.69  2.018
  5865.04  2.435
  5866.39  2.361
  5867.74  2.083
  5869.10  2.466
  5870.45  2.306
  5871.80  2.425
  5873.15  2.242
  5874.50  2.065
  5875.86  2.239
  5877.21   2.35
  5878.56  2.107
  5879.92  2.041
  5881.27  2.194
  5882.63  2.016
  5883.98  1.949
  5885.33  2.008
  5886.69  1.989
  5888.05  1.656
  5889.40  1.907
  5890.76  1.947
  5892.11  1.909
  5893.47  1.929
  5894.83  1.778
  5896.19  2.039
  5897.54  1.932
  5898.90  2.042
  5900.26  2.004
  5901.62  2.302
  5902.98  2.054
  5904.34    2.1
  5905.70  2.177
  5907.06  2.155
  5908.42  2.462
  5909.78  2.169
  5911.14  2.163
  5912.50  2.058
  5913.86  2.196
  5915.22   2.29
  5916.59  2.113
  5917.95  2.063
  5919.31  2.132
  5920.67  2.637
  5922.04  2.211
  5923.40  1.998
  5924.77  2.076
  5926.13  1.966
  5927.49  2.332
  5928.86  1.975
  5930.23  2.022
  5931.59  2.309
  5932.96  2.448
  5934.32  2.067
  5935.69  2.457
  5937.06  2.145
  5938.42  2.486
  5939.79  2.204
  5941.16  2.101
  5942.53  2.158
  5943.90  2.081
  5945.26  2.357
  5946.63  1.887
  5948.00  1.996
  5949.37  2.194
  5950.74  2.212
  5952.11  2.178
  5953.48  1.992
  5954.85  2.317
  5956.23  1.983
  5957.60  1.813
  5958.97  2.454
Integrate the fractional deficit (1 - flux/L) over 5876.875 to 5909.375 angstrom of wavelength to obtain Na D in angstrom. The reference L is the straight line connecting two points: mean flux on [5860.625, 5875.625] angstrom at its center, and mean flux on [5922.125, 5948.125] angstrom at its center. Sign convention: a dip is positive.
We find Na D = 2.5 angstrom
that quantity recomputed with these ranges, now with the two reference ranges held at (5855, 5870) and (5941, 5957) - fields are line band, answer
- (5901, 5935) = -0.4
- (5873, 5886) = 0.5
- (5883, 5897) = 1.7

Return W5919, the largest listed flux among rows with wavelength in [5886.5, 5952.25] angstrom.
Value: 2.637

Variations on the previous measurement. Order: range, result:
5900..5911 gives 2.462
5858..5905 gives 2.466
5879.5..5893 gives 2.194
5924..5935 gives 2.448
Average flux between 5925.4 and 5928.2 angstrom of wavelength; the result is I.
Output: 2.15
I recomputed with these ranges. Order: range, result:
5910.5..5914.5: 2.14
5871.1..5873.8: 2.34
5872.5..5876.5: 2.18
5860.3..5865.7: 2.17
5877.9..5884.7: 2.06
